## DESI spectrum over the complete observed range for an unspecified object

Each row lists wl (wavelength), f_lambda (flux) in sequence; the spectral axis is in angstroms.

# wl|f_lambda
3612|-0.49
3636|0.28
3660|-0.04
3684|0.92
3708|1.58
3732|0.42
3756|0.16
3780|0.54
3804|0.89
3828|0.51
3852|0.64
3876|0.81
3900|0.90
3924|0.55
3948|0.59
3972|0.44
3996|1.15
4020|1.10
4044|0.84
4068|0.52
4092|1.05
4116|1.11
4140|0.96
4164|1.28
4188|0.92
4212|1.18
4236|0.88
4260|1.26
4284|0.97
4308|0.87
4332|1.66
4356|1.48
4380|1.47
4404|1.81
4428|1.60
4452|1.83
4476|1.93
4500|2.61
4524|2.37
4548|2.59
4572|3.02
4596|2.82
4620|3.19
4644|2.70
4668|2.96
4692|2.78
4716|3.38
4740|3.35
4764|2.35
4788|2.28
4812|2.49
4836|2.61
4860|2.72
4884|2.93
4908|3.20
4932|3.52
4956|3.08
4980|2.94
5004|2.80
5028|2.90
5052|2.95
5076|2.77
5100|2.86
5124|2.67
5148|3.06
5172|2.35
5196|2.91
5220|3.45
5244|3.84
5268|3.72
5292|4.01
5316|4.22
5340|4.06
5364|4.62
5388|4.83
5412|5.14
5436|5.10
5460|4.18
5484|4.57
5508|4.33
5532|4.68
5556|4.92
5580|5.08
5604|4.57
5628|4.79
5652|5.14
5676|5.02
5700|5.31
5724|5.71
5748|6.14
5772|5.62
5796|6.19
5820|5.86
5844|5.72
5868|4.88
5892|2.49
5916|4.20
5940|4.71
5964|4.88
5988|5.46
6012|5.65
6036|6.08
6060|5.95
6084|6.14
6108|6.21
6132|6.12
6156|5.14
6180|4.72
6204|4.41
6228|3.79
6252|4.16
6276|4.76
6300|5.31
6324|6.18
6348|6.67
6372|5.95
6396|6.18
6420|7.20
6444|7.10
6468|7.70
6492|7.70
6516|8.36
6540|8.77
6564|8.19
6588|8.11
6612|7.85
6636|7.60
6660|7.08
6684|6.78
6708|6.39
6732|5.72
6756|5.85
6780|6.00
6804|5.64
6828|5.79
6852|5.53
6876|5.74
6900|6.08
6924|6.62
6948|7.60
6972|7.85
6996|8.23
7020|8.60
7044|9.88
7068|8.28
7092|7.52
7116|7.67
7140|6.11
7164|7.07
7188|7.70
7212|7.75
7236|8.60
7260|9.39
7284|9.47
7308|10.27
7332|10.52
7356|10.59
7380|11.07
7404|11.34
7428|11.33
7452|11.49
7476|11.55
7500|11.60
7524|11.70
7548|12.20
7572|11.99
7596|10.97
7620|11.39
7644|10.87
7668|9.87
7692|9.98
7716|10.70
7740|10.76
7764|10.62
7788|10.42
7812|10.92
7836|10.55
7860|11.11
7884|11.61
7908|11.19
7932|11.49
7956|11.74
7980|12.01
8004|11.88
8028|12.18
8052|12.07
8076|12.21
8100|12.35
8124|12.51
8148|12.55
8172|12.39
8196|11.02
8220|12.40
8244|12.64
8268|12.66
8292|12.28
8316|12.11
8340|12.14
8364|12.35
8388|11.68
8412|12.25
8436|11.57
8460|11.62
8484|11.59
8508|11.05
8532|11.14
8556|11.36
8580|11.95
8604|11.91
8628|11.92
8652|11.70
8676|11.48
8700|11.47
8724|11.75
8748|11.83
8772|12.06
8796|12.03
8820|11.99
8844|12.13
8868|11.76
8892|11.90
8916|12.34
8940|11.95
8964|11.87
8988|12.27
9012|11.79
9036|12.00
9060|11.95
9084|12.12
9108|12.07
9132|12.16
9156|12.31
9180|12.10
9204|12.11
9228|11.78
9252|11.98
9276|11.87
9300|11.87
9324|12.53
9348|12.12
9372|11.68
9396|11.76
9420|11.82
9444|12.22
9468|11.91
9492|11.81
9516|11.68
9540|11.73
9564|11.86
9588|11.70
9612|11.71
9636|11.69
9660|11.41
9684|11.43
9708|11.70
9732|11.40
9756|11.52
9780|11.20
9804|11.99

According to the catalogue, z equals 0.00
